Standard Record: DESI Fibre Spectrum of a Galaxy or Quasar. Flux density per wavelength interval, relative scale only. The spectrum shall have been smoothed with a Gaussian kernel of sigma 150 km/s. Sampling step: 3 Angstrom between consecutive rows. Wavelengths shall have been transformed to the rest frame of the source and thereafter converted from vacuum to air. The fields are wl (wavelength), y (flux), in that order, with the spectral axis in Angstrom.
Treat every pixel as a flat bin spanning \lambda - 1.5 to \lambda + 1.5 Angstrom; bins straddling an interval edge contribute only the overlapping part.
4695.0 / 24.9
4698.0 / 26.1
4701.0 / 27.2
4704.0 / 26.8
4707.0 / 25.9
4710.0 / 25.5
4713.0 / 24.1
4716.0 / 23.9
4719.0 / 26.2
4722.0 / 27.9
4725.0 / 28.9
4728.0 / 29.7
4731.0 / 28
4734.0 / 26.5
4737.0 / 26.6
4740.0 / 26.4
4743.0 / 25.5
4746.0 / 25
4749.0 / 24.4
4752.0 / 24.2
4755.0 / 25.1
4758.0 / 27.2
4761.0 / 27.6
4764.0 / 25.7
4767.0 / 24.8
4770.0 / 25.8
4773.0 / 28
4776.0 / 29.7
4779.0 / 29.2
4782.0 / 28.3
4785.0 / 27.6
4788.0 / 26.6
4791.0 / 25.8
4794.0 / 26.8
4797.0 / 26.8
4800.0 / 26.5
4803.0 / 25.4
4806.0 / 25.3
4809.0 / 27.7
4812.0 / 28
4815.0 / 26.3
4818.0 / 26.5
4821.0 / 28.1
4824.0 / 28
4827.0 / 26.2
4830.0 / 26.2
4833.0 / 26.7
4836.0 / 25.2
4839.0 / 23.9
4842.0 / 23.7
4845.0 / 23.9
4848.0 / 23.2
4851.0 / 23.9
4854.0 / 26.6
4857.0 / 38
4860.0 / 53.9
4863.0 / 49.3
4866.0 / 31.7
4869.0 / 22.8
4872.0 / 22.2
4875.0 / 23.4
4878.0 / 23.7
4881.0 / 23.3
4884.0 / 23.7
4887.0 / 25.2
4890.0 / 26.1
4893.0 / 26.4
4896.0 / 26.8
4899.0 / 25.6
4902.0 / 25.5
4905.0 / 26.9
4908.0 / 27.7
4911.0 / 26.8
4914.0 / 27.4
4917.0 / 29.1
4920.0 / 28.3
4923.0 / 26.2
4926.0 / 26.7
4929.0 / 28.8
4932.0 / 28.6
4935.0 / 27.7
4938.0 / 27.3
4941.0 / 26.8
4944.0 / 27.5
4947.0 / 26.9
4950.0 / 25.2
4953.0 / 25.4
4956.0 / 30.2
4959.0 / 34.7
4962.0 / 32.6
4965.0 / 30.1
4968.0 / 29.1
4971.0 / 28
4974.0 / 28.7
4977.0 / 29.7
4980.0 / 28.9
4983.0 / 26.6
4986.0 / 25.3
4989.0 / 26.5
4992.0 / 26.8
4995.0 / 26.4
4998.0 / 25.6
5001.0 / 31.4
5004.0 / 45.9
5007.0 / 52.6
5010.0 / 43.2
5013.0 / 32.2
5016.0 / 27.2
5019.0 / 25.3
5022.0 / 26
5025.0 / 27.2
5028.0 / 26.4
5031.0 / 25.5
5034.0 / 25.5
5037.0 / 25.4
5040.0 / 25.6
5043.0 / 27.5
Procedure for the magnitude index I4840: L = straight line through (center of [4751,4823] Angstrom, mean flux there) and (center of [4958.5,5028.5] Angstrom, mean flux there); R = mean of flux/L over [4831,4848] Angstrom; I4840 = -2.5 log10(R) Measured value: 0.13 mag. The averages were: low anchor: 26.8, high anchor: 30.7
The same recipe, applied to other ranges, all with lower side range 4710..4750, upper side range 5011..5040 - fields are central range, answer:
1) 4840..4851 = 0.13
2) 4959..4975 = -0.13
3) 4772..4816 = -0.03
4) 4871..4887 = 0.14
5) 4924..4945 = -0.03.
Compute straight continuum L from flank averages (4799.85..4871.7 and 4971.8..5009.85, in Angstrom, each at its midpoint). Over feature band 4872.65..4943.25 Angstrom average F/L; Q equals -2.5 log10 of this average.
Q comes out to 0.14 mag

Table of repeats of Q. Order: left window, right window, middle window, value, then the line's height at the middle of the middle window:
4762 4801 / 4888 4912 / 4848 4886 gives -0.125 mag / 26.6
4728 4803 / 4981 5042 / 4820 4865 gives -0.082 mag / 27.6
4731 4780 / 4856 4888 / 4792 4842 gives 0.088 mag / 28.6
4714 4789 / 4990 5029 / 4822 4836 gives 0.066 mag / 28.3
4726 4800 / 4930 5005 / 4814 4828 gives 0.009 mag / 27.3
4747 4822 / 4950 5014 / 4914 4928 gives 0.085 mag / 29.9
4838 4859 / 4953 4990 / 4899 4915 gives 0.048 mag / 27.9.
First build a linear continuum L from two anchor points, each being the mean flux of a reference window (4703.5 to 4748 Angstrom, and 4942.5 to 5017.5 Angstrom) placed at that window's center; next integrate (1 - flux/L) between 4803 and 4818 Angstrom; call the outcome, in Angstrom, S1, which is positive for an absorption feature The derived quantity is 0.64 Angstrom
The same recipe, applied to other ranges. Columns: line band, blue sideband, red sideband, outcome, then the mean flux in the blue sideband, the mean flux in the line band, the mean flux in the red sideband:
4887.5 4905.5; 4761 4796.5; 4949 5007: 1.7 Angstrom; 27.1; 26.1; 30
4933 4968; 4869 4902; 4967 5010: 0.3 Angstrom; 24.6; 28.6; 31.3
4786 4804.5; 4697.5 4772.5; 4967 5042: 0.4 Angstrom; 26.2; 26.4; 29.6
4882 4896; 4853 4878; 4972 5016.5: 3.2 Angstrom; 33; 25.4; 31.9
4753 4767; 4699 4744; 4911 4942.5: 0.3 Angstrom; 26.6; 26.2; 27.6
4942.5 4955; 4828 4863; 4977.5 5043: 1.4 Angstrom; 29.5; 26.4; 29.7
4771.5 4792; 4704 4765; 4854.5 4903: -0.6 Angstrom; 26.2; 27.9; 29.2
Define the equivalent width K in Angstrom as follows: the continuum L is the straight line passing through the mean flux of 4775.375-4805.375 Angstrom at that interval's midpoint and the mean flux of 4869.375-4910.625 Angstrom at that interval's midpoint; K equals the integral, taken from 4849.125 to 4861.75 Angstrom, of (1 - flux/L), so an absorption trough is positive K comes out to -4.76 Angstrom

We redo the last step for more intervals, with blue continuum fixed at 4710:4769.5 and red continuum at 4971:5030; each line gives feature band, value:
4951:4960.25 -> 0.02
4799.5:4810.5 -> 0.43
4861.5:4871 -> -1.91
